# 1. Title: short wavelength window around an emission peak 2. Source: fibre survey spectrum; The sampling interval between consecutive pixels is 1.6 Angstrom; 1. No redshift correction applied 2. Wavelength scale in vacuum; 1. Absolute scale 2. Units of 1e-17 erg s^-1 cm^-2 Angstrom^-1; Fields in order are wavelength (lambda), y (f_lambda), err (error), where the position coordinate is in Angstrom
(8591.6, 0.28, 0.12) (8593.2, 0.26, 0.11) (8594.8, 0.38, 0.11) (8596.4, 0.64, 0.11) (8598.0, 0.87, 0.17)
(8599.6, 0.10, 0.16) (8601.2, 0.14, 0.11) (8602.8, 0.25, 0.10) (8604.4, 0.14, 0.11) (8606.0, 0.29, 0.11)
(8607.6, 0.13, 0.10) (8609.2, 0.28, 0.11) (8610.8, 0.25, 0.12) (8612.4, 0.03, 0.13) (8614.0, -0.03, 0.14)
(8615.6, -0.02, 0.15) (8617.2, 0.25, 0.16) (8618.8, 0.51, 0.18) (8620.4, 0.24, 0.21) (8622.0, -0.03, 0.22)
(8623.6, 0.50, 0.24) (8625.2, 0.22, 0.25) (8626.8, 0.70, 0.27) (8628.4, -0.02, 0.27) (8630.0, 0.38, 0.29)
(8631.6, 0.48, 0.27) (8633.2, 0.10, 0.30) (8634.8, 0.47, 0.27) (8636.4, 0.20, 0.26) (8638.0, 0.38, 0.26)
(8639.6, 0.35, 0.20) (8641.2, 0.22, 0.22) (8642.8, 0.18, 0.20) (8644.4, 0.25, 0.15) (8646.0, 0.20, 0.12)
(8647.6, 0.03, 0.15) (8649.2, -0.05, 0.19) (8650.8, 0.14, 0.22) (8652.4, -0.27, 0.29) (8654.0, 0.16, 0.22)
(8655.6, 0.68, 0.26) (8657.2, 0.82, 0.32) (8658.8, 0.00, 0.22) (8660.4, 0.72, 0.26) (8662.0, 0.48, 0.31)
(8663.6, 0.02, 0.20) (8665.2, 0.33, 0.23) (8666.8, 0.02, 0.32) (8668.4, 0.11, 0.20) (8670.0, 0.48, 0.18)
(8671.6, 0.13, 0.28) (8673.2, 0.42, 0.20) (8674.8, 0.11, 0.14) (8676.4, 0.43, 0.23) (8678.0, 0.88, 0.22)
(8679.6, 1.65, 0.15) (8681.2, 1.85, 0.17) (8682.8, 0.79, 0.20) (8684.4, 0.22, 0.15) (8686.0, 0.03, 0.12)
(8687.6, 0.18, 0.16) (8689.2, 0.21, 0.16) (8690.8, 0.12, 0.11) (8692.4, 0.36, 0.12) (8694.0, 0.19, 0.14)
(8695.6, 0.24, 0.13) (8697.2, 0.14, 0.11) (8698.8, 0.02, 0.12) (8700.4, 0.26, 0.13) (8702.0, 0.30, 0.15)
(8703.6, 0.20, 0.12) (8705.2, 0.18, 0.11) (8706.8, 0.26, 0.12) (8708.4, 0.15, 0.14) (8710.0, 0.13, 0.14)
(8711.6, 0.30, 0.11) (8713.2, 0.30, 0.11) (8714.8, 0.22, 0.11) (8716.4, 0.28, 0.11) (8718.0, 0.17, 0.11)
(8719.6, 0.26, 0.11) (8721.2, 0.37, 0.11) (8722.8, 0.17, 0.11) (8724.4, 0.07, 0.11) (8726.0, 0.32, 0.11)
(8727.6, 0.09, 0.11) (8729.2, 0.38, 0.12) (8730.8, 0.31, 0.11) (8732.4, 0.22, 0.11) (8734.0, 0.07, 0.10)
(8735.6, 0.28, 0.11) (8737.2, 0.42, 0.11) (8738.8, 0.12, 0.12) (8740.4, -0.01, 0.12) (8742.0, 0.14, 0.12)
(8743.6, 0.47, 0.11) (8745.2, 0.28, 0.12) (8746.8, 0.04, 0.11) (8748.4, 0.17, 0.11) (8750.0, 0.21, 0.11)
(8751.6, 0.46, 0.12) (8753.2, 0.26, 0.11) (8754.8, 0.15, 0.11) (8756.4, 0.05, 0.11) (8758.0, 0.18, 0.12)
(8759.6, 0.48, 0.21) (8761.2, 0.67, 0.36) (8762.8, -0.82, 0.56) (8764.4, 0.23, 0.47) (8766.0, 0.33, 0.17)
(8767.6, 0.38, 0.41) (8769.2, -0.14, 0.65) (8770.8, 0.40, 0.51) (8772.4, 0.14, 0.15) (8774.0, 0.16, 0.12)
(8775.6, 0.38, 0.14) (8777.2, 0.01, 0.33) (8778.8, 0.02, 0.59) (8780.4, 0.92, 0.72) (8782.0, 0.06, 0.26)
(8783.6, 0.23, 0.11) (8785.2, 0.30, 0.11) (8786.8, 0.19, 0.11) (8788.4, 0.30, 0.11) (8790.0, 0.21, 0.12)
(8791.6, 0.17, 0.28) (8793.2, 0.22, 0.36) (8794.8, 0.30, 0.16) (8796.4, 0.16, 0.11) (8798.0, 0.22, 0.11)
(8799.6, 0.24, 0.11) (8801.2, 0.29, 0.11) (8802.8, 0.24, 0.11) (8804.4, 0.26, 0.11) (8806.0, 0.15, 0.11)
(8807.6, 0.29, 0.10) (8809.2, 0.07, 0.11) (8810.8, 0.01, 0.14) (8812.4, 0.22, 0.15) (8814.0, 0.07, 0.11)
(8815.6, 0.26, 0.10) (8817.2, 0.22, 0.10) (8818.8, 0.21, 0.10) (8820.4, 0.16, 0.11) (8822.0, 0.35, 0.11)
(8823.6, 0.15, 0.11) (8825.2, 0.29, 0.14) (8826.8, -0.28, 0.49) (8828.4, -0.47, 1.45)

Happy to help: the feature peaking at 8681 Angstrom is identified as [O III] 5007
